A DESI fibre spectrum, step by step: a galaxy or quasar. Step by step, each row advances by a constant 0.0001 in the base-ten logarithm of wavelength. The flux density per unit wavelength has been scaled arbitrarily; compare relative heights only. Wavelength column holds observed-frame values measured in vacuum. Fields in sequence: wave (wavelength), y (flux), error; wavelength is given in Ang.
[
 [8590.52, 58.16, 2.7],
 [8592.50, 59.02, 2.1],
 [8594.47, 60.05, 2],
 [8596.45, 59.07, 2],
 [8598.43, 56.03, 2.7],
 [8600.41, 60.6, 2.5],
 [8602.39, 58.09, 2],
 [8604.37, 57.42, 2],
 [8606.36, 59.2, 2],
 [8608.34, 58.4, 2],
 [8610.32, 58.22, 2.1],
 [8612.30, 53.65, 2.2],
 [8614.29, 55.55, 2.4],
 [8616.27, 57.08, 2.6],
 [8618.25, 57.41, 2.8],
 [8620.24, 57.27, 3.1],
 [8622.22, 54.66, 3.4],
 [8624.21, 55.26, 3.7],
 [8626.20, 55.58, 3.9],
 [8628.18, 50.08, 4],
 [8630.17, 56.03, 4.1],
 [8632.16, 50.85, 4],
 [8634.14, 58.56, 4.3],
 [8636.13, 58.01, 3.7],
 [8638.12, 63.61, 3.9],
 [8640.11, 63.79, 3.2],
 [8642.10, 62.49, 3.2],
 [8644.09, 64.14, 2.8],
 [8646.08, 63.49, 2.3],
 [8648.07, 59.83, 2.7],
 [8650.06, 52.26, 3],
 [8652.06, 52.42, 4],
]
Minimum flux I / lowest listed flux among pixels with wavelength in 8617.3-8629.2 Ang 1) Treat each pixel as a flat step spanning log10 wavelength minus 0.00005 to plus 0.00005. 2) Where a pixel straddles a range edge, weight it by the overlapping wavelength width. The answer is 50.08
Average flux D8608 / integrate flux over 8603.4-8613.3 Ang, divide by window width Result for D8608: 57.3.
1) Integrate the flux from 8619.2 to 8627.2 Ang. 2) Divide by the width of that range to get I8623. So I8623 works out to 55.7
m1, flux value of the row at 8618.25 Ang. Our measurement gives 57.41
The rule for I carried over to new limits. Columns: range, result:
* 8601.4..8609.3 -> 57.42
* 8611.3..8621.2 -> 53.65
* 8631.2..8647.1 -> 50.85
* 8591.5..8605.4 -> 56.03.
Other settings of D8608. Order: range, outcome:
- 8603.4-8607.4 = 58.2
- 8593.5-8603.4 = 58.8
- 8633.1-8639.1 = 60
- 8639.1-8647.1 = 63.5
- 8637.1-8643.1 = 63.3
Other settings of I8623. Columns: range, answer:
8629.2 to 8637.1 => 55.9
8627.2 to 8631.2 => 53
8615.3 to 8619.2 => 57.3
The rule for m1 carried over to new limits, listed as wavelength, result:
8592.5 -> 59.02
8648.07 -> 59.83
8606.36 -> 59.2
